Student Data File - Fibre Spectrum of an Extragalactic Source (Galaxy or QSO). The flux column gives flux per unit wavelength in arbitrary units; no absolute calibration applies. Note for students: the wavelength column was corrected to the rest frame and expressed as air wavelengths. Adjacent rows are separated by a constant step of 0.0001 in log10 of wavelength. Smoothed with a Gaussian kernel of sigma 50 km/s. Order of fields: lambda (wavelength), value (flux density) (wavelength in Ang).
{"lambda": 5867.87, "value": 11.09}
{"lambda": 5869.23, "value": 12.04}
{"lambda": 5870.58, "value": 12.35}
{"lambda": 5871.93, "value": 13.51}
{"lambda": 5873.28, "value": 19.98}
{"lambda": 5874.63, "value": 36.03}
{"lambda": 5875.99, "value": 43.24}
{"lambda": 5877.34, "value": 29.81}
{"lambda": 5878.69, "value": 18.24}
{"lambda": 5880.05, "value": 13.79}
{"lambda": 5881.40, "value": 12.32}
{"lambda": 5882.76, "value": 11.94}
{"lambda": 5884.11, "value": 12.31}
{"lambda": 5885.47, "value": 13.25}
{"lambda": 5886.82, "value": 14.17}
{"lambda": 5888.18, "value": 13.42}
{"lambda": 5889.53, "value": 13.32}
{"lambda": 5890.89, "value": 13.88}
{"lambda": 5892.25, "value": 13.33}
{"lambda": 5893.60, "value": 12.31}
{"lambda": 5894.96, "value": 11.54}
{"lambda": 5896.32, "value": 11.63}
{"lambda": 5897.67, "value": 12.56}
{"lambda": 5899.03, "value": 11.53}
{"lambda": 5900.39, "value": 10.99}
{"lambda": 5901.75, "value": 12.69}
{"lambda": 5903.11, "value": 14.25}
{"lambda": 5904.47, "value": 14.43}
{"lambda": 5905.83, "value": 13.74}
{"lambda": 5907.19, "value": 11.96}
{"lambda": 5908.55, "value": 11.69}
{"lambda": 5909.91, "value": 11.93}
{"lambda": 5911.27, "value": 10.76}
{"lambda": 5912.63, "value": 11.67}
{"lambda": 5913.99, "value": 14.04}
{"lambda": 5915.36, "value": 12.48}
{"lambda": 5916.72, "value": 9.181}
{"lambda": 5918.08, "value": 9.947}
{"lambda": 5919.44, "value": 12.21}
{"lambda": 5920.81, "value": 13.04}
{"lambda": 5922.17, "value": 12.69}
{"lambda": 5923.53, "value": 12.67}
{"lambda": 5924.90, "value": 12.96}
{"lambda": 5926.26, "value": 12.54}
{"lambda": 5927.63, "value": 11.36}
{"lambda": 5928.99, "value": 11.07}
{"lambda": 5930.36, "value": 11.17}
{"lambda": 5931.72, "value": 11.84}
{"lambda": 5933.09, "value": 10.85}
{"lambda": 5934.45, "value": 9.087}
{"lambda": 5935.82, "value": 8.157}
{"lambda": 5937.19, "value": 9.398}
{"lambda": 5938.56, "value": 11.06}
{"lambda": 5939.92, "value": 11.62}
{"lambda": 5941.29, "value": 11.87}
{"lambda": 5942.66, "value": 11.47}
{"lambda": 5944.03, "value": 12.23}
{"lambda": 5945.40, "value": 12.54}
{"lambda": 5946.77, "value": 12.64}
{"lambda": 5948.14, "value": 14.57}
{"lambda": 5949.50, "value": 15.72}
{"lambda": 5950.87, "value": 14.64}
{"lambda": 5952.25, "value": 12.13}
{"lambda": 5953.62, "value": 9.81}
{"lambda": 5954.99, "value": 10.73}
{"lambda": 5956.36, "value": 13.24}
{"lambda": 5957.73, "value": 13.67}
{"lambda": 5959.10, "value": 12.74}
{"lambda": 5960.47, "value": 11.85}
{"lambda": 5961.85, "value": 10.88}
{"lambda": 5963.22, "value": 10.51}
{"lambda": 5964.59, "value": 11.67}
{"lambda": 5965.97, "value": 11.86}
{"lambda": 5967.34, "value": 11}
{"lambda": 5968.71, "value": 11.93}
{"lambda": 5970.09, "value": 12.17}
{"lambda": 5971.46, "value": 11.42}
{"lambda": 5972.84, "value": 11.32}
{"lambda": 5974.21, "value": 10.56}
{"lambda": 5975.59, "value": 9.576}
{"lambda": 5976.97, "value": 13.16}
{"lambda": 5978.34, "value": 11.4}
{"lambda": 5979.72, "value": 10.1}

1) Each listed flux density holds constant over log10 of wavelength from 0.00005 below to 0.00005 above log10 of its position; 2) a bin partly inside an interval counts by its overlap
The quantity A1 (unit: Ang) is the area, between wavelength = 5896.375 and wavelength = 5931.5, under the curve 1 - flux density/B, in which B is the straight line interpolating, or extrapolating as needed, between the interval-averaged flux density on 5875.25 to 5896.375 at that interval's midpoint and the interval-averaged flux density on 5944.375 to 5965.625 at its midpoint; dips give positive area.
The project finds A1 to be 6.2 Ang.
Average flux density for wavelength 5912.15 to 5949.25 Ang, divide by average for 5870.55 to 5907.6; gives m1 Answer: 0.74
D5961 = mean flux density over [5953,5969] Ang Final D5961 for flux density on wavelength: 11.7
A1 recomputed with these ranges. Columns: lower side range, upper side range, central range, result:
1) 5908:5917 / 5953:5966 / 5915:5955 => 0.0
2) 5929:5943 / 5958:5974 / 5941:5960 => -2.8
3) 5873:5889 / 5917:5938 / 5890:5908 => 4.1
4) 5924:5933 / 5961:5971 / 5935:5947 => 0.5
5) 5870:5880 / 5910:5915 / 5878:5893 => 5.1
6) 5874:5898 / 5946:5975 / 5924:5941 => 3.7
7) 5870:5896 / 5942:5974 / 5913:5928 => 2.6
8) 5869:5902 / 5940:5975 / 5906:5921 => 2.9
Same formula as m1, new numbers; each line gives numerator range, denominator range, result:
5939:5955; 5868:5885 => 0.65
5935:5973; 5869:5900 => 0.73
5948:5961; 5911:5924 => 1.08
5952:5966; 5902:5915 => 0.92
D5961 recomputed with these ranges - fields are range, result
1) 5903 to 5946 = 11.7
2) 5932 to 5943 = 10.5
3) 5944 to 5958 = 12.9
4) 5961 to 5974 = 11.4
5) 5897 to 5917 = 12.3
